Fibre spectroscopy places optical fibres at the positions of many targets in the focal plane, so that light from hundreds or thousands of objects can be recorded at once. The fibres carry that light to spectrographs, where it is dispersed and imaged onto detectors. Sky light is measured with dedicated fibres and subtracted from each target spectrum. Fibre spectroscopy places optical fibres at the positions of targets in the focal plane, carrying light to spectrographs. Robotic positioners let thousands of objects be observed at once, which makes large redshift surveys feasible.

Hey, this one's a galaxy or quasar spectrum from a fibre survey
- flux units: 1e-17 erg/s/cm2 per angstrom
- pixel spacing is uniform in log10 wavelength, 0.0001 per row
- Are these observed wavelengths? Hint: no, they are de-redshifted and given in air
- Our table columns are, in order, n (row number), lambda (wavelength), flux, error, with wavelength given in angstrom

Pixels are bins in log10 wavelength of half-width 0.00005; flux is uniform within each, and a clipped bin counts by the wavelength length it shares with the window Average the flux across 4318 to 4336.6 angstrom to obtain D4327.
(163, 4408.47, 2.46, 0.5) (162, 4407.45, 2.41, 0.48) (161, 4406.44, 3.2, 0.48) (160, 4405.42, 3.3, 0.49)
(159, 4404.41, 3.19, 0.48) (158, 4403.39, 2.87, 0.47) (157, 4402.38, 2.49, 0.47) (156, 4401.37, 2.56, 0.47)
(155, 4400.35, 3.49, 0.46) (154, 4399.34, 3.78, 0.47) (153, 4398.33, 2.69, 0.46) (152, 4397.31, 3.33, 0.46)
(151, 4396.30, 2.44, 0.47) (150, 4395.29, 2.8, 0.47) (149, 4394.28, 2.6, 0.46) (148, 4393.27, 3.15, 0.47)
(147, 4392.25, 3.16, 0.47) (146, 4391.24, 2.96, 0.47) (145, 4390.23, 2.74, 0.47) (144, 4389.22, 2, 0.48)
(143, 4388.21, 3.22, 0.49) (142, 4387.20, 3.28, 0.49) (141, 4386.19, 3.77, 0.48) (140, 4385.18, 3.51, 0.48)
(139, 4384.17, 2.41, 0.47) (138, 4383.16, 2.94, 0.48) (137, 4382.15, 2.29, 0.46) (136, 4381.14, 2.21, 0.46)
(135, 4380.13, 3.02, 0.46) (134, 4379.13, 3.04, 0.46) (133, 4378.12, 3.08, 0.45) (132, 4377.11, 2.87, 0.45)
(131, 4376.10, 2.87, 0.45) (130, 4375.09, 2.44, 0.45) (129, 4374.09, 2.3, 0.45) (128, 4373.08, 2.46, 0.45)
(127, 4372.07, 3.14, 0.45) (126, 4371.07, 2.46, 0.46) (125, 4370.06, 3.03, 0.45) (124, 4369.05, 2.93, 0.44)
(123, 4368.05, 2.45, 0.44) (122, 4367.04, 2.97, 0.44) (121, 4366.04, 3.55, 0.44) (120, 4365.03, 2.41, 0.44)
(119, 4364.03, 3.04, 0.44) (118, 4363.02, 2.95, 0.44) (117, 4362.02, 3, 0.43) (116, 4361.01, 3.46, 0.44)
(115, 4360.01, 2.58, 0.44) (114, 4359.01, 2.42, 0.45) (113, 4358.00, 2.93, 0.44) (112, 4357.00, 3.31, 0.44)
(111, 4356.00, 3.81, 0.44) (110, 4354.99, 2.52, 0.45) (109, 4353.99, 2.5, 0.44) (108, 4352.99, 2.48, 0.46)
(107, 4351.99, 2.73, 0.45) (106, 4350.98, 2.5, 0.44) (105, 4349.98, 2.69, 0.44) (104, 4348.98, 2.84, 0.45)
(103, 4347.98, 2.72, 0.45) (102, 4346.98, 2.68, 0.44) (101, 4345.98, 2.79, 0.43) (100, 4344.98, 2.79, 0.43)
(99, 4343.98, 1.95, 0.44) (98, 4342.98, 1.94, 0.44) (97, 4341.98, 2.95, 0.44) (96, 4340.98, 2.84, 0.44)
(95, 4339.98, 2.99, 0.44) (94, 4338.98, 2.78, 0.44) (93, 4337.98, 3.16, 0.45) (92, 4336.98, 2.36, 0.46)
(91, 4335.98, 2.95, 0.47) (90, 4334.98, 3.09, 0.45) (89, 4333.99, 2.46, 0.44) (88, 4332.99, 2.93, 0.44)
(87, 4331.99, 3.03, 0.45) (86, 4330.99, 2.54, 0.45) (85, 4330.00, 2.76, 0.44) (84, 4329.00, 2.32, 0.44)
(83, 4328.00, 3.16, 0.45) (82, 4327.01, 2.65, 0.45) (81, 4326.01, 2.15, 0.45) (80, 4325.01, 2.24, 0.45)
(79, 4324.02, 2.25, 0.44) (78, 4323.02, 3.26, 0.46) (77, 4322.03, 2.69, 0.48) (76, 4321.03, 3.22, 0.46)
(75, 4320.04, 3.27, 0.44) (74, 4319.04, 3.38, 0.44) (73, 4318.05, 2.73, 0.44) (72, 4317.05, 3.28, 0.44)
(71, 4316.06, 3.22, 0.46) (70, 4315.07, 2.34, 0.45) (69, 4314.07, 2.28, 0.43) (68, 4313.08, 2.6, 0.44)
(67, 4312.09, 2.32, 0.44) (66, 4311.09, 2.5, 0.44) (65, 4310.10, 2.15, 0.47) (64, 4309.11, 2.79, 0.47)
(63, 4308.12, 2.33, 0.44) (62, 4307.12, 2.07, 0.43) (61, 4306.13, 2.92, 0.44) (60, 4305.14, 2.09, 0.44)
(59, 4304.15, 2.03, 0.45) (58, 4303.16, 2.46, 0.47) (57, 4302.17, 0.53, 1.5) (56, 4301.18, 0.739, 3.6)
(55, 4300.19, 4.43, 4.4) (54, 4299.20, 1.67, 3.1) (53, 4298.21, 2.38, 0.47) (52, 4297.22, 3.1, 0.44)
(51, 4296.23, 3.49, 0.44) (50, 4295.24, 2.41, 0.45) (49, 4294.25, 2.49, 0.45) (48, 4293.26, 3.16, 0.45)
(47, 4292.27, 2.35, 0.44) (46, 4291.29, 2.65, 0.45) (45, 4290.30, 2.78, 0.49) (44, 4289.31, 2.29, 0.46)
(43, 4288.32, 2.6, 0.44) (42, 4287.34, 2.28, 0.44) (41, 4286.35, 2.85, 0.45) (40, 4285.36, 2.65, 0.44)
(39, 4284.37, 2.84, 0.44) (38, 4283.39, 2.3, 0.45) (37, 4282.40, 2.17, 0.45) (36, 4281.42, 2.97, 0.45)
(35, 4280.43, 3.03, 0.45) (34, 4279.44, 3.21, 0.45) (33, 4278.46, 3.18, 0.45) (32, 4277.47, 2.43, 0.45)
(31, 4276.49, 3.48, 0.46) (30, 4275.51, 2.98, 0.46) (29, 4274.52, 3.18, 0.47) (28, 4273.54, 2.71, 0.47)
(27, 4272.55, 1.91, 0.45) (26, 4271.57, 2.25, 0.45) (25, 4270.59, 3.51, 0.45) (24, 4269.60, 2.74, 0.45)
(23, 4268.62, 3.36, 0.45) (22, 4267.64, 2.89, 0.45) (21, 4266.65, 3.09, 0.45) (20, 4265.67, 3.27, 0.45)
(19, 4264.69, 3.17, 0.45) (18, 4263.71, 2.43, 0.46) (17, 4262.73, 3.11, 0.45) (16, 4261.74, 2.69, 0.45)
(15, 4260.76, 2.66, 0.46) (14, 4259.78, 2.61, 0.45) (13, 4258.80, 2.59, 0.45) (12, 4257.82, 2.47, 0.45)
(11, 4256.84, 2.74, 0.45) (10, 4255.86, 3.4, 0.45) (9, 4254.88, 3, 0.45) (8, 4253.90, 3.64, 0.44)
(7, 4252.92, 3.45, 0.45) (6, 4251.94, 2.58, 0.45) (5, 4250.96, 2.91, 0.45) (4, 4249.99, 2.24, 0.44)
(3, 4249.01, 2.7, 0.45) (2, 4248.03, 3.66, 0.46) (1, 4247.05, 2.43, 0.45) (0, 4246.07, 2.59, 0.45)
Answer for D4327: 2.79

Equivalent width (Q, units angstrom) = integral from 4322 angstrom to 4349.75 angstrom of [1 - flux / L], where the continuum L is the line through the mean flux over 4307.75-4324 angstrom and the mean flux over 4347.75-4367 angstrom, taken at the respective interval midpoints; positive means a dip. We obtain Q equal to 1.2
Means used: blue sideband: 2.76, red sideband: 2.87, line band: 2.69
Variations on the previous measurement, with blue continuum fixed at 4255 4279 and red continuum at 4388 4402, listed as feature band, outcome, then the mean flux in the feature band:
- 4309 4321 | 0.55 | 2.76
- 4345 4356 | 0.74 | 2.7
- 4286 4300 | 1.15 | 2.64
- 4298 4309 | 2.74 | 2.17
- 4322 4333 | 0.91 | 2.65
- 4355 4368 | -0.42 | 2.99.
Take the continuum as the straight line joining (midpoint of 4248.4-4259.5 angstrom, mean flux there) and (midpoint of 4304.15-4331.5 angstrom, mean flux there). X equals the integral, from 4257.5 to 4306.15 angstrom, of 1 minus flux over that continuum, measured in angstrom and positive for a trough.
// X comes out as 2.0 angstrom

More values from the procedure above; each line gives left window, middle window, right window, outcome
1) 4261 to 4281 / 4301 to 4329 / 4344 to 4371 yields 3.6 angstrom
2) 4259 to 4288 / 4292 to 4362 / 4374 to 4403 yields 4.7 angstrom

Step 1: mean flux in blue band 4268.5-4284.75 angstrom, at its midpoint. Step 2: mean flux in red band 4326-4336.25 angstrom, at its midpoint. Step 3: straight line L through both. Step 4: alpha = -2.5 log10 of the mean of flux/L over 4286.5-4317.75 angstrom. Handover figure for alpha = 0.13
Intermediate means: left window 2.83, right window 2.75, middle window 2.48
